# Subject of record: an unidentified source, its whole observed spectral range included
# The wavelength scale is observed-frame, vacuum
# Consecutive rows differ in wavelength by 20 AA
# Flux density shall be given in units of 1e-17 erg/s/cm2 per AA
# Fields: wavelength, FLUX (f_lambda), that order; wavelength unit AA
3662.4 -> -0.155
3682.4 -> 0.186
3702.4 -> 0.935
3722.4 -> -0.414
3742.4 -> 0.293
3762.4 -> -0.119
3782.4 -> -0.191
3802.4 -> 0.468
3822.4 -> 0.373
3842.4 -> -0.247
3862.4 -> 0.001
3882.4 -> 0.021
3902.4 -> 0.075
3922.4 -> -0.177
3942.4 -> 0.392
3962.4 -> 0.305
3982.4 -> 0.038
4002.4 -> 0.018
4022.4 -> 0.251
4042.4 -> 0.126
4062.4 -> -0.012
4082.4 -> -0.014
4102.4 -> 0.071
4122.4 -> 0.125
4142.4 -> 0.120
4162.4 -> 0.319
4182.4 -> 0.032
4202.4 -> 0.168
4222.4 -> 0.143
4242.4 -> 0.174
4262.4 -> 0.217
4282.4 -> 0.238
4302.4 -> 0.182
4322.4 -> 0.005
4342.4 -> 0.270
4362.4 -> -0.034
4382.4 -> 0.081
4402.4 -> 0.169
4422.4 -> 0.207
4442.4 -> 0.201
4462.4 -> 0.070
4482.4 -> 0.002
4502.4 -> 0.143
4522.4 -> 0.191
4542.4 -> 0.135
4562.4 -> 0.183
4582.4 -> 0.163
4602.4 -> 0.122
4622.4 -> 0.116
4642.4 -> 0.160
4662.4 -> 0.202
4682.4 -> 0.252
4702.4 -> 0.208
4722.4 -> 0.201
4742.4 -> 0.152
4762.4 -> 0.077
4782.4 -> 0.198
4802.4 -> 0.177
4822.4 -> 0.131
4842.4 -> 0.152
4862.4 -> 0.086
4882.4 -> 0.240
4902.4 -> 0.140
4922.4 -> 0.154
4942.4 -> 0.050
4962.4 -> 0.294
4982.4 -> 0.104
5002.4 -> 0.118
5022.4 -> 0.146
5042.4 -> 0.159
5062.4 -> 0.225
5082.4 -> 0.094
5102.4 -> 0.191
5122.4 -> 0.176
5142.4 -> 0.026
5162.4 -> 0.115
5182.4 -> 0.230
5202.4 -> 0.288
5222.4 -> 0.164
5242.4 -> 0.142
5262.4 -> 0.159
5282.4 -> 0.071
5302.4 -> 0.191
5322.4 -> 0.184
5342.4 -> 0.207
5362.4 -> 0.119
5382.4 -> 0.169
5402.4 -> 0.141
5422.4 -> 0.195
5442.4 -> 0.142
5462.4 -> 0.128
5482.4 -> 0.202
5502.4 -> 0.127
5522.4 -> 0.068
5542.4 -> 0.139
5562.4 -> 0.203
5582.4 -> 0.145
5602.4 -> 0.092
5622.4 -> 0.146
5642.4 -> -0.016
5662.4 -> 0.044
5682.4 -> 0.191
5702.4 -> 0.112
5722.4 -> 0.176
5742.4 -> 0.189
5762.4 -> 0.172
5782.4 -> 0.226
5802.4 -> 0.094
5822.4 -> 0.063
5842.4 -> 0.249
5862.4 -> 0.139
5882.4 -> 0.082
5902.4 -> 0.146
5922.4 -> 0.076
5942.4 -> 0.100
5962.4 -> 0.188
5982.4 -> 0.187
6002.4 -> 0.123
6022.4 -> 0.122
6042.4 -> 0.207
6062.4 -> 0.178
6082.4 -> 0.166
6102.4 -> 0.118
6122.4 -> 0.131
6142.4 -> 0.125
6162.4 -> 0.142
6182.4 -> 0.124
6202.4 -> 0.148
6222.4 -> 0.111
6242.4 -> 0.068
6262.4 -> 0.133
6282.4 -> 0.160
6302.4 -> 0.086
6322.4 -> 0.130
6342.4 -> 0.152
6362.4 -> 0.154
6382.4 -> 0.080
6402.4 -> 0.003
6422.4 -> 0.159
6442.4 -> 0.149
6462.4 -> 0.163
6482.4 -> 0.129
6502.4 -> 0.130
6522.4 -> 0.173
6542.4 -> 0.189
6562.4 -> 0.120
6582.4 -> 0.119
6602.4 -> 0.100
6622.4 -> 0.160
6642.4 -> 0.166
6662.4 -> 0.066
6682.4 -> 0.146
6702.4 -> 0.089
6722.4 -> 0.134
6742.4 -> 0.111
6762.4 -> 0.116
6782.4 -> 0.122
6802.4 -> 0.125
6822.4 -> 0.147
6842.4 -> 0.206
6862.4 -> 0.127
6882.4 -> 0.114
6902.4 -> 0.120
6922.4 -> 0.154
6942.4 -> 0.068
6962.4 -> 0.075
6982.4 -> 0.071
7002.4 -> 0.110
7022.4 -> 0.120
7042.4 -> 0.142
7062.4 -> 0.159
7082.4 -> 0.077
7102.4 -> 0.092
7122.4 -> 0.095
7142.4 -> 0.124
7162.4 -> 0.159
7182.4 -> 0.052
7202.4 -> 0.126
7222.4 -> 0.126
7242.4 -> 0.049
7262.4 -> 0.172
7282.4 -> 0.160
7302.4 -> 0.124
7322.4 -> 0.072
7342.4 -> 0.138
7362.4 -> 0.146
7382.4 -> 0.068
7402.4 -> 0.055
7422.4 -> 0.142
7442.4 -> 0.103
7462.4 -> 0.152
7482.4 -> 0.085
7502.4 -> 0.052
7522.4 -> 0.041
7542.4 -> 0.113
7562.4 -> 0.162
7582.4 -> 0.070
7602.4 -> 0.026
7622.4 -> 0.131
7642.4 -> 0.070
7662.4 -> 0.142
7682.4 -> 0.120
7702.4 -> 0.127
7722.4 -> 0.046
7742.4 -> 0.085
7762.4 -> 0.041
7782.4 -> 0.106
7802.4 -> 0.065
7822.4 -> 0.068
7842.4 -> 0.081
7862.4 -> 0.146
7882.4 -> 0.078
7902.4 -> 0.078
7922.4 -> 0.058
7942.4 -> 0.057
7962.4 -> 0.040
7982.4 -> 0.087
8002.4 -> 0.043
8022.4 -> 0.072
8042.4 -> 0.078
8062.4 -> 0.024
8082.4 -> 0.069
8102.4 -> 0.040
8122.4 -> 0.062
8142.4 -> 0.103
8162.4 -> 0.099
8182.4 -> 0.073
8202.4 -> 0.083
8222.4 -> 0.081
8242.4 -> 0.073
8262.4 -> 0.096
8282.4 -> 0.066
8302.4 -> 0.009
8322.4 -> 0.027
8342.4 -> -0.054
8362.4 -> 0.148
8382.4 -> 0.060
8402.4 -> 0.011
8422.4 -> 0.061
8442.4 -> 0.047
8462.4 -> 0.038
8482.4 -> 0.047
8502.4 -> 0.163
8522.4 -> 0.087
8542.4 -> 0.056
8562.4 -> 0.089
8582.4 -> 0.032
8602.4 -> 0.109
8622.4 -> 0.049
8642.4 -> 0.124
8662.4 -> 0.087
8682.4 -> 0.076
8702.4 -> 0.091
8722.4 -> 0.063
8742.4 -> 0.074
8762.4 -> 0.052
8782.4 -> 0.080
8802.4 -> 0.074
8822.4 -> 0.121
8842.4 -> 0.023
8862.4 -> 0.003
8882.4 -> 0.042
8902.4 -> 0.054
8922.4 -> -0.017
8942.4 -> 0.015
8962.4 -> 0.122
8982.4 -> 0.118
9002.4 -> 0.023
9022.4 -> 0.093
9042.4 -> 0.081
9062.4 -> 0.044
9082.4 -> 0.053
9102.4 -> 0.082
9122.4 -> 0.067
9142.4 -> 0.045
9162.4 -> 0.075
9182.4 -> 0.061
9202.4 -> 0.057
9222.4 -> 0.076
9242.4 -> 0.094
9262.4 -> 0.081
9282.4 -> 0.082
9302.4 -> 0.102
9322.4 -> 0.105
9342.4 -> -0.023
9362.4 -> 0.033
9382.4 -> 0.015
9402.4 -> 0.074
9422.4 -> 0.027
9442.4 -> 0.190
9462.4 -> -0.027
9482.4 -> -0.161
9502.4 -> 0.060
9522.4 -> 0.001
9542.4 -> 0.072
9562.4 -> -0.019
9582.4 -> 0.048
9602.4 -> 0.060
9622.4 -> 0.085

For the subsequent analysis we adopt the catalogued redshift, 1.092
